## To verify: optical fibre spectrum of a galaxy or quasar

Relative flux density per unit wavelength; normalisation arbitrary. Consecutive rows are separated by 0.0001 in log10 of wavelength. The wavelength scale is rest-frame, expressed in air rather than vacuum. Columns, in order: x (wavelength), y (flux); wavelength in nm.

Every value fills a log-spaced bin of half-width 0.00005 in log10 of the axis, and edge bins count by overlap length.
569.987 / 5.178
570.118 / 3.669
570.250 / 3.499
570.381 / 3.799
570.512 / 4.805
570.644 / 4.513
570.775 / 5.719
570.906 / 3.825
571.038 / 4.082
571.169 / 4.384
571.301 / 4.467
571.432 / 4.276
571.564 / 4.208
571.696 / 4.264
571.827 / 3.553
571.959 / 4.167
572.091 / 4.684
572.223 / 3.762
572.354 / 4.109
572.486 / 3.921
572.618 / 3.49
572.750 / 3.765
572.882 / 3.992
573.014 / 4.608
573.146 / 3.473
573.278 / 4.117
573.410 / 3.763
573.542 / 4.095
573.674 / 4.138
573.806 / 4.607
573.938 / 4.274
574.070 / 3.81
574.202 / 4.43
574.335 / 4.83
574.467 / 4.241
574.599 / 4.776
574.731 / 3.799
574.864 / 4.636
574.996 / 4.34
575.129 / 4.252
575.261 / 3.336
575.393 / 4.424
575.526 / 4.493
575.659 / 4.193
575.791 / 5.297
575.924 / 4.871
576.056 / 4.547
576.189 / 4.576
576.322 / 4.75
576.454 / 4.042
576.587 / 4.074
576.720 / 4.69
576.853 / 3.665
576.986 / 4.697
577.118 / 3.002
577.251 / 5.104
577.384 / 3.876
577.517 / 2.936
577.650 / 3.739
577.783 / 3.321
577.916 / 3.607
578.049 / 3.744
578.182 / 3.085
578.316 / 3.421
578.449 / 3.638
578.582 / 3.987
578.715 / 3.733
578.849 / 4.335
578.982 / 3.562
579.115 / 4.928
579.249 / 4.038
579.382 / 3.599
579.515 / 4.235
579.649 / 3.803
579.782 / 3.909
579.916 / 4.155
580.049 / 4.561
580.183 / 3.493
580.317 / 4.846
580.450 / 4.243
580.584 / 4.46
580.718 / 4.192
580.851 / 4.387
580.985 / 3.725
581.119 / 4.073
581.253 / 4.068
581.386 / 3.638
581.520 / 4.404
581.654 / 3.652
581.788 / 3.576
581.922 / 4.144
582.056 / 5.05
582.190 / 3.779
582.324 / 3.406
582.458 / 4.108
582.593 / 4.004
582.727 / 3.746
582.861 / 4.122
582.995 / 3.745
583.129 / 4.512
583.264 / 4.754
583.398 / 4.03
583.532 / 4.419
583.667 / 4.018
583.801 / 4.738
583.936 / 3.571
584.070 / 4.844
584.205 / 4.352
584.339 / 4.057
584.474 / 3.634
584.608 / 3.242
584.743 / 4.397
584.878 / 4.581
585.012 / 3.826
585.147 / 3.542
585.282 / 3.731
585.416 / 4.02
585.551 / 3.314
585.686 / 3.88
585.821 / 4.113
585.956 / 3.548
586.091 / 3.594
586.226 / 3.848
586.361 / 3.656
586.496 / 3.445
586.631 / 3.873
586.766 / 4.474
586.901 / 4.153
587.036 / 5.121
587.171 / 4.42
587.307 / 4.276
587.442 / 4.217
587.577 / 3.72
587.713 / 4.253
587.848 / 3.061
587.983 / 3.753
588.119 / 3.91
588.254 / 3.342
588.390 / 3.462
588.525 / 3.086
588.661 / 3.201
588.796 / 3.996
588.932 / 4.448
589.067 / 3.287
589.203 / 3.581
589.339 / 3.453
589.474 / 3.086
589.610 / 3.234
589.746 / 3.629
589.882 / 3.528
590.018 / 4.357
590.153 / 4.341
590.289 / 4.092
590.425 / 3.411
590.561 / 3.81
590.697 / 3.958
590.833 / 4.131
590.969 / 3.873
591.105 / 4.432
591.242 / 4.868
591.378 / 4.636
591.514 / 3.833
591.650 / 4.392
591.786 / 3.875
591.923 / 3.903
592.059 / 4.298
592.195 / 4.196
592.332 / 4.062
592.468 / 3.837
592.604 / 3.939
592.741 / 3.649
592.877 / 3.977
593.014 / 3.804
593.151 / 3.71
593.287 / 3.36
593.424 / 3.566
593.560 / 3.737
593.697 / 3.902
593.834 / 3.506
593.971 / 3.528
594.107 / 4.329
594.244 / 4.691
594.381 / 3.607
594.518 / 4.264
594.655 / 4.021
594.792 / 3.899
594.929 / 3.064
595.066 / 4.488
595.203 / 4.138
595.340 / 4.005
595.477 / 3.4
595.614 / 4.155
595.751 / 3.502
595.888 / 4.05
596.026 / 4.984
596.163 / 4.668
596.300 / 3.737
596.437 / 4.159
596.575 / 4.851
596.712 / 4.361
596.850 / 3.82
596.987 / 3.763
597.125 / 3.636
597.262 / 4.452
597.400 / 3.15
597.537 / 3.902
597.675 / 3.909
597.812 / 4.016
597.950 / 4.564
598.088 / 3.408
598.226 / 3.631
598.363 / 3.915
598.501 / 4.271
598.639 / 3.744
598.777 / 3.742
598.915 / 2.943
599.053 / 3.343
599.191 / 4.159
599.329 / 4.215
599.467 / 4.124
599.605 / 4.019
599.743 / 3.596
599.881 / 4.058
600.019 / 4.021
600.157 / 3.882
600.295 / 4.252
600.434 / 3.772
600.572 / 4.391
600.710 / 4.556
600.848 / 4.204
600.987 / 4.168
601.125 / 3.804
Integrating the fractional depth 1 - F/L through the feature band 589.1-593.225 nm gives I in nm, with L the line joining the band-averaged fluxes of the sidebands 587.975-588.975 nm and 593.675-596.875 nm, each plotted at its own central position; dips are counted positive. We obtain -0.142 nm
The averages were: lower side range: 3.62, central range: 3.92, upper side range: 4.05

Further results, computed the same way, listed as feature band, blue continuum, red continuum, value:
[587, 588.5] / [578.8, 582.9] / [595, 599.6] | 0.05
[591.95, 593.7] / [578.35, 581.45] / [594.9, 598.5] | 0.07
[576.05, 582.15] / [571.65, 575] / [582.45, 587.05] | 0.08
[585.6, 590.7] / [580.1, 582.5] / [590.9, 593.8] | 0.28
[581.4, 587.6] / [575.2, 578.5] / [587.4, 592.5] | -0.16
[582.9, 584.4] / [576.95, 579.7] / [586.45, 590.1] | -0.18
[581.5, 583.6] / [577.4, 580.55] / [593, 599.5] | -0.11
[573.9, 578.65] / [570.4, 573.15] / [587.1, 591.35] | -0.02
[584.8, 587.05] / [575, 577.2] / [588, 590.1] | -0.08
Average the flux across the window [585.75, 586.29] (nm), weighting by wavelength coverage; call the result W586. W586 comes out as 3.77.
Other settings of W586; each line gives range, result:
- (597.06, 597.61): 3.79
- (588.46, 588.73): 3.15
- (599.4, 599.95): 3.95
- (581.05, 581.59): 4.04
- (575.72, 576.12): 4.91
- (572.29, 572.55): 4.01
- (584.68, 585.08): 4.27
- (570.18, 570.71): 4.15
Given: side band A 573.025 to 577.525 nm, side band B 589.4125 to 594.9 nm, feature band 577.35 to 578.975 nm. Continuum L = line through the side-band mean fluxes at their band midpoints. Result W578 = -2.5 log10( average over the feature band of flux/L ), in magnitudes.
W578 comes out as 0.17 mag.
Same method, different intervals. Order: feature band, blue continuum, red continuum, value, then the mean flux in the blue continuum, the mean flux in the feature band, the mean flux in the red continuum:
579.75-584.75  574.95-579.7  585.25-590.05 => -0.05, 4.05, 4.1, 3.78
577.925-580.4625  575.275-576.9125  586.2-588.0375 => 0.10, 4.43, 3.95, 4.03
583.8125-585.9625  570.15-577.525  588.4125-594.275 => 0.01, 4.22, 3.95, 3.87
